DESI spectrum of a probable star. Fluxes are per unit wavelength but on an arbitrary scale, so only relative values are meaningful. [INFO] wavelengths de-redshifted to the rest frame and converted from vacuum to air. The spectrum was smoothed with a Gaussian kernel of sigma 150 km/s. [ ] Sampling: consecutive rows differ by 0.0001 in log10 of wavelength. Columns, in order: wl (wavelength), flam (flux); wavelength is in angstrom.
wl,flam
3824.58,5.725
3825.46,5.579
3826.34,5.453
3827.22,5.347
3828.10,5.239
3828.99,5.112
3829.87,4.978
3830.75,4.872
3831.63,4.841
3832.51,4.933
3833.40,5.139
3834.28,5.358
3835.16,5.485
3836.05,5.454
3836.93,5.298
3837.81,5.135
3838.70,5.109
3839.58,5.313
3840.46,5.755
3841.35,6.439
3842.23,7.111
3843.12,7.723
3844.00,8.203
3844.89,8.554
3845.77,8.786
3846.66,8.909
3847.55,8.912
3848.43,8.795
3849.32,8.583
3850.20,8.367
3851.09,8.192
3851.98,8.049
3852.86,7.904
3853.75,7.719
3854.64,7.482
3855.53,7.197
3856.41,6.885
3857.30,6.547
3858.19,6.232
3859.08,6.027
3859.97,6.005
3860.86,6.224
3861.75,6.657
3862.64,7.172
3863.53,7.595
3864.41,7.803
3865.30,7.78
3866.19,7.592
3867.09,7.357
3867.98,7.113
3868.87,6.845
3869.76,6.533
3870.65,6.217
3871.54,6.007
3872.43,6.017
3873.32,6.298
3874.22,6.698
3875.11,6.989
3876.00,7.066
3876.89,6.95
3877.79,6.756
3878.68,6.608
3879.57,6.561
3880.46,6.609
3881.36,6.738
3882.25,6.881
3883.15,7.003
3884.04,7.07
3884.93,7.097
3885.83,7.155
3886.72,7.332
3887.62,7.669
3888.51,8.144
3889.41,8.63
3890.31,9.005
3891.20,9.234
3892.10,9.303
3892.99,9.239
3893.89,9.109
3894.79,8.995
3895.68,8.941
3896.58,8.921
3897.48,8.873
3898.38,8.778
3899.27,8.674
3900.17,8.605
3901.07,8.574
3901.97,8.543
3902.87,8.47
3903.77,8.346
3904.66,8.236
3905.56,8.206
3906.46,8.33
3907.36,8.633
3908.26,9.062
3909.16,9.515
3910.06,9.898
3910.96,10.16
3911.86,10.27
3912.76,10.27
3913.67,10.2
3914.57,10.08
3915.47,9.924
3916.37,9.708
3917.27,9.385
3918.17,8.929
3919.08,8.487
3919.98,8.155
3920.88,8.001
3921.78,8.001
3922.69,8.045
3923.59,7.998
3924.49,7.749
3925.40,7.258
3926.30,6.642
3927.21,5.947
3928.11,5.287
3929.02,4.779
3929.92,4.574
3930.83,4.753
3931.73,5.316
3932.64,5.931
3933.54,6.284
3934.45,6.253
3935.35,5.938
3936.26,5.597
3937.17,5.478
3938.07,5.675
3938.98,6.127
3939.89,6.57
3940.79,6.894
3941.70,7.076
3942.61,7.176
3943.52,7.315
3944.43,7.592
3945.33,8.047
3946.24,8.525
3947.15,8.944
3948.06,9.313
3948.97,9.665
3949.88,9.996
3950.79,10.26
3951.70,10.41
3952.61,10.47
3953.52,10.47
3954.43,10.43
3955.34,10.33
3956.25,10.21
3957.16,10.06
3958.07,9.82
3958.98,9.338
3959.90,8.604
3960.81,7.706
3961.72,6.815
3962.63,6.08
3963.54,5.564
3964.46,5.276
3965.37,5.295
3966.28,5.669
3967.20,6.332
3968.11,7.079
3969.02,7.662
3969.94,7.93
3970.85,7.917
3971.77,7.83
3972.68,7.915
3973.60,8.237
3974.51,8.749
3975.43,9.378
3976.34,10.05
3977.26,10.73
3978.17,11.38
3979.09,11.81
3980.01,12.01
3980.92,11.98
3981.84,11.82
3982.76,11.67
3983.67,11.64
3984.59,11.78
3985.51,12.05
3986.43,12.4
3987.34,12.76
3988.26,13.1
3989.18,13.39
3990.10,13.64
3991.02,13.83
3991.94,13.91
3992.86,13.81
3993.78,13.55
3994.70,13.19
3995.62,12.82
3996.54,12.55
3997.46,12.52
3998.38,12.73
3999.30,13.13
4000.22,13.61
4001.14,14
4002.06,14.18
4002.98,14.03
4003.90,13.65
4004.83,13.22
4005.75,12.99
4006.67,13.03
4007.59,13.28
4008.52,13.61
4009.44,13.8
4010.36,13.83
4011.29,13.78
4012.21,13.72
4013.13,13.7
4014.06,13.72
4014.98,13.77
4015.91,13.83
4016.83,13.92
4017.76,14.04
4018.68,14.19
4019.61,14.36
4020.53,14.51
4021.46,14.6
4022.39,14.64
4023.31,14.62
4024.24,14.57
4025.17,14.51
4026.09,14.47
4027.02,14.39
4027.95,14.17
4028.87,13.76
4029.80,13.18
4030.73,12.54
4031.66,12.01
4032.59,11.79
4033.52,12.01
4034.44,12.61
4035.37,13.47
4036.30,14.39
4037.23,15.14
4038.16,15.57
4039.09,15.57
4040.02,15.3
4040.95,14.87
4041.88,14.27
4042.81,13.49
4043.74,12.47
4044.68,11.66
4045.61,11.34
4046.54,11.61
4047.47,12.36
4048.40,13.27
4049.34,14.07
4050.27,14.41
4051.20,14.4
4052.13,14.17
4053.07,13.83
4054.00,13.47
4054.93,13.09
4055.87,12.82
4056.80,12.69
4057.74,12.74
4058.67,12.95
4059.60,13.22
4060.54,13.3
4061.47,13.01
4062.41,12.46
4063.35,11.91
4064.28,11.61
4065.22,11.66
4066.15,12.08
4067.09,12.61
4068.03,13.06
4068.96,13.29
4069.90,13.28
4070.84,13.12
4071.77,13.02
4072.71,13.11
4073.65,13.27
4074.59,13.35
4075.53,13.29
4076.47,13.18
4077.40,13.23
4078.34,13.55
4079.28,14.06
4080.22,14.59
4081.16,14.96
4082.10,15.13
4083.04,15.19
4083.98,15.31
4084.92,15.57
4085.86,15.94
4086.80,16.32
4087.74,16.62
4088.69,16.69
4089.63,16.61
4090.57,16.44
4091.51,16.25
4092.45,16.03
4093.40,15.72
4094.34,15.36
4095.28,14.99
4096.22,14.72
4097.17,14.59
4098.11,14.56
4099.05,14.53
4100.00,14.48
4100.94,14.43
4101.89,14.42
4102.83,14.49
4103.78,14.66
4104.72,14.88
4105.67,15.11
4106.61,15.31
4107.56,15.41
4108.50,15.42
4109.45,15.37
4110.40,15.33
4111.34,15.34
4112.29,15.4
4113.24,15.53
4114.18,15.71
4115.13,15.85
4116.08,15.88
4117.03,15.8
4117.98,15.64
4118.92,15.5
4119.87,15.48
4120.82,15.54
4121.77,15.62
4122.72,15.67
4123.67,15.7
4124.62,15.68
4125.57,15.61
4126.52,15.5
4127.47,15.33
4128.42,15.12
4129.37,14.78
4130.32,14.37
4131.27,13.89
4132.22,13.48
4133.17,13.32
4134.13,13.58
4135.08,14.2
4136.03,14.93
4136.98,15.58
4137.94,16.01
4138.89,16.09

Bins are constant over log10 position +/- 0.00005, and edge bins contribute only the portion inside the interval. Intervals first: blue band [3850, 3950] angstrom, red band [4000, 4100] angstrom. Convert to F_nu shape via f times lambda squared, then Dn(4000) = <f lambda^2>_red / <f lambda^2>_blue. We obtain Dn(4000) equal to 1.96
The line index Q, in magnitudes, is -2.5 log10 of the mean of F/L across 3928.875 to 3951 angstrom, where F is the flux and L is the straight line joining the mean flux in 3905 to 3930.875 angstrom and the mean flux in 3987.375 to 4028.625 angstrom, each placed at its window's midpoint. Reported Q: 0.36 mag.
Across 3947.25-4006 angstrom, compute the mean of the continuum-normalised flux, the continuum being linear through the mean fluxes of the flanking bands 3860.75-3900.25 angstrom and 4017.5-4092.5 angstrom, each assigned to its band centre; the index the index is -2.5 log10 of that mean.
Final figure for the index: 0.045 mag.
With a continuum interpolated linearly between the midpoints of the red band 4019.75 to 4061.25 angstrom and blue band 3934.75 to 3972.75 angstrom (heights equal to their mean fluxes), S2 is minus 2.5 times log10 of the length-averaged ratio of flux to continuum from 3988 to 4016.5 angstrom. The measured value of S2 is -0.22 mag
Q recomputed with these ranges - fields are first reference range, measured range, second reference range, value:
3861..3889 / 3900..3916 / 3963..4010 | -0.12 mag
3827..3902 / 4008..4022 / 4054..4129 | -0.16 mag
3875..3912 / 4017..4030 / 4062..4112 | -0.15 mag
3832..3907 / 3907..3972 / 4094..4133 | 0.20 mag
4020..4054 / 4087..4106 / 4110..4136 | -0.04 mag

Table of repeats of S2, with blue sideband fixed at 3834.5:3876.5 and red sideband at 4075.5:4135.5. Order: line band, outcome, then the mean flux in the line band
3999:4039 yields -0.125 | 13.8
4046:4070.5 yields 0.049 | 13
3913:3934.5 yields 0.227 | 7.45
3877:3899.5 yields 0.019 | 7.95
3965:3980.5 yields 0.250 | 8.62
